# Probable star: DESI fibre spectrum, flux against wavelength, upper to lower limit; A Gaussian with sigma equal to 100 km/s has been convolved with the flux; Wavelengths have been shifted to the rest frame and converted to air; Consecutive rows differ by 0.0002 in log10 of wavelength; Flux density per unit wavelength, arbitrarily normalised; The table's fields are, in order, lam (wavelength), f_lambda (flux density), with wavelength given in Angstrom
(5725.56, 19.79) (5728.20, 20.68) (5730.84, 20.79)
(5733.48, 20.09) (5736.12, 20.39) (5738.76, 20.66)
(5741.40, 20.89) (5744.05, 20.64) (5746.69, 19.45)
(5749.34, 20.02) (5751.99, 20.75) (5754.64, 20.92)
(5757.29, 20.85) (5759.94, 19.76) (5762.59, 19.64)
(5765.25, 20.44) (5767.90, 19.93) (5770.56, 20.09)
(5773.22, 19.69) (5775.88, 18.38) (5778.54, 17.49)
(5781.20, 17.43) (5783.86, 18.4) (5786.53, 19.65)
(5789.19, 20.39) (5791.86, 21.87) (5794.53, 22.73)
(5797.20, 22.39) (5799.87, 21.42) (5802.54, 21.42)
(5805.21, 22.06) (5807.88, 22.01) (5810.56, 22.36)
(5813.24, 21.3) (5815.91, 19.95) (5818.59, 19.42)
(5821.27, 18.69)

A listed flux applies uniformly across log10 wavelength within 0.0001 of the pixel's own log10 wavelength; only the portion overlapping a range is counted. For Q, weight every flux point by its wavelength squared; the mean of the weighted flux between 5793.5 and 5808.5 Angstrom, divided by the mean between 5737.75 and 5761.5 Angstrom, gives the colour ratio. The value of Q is 1.1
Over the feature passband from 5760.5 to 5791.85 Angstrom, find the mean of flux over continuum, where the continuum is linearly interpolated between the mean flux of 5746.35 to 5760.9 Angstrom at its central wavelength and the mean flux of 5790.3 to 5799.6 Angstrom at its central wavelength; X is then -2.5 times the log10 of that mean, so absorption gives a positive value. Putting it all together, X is 0.11 mag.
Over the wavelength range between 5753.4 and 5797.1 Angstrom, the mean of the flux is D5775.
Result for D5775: 19.9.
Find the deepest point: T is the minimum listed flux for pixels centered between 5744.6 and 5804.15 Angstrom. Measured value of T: 17.43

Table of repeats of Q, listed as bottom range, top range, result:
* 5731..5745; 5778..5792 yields 0.94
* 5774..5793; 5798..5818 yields 1.13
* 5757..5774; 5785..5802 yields 1.08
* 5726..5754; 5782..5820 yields 1.05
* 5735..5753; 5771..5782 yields 0.91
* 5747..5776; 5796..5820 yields 1.08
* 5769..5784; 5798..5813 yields 1.18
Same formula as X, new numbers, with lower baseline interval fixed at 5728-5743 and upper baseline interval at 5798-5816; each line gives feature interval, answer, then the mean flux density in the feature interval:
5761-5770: 0.05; 20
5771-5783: 0.15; 18.4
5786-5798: 0.00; 21.5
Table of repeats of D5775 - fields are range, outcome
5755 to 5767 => 20.2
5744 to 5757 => 20.4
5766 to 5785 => 18.8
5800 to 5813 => 21.9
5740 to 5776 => 20.2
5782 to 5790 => 19.3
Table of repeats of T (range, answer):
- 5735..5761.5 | 19.45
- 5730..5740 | 20.09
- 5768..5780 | 17.49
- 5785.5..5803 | 19.65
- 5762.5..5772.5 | 19.64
